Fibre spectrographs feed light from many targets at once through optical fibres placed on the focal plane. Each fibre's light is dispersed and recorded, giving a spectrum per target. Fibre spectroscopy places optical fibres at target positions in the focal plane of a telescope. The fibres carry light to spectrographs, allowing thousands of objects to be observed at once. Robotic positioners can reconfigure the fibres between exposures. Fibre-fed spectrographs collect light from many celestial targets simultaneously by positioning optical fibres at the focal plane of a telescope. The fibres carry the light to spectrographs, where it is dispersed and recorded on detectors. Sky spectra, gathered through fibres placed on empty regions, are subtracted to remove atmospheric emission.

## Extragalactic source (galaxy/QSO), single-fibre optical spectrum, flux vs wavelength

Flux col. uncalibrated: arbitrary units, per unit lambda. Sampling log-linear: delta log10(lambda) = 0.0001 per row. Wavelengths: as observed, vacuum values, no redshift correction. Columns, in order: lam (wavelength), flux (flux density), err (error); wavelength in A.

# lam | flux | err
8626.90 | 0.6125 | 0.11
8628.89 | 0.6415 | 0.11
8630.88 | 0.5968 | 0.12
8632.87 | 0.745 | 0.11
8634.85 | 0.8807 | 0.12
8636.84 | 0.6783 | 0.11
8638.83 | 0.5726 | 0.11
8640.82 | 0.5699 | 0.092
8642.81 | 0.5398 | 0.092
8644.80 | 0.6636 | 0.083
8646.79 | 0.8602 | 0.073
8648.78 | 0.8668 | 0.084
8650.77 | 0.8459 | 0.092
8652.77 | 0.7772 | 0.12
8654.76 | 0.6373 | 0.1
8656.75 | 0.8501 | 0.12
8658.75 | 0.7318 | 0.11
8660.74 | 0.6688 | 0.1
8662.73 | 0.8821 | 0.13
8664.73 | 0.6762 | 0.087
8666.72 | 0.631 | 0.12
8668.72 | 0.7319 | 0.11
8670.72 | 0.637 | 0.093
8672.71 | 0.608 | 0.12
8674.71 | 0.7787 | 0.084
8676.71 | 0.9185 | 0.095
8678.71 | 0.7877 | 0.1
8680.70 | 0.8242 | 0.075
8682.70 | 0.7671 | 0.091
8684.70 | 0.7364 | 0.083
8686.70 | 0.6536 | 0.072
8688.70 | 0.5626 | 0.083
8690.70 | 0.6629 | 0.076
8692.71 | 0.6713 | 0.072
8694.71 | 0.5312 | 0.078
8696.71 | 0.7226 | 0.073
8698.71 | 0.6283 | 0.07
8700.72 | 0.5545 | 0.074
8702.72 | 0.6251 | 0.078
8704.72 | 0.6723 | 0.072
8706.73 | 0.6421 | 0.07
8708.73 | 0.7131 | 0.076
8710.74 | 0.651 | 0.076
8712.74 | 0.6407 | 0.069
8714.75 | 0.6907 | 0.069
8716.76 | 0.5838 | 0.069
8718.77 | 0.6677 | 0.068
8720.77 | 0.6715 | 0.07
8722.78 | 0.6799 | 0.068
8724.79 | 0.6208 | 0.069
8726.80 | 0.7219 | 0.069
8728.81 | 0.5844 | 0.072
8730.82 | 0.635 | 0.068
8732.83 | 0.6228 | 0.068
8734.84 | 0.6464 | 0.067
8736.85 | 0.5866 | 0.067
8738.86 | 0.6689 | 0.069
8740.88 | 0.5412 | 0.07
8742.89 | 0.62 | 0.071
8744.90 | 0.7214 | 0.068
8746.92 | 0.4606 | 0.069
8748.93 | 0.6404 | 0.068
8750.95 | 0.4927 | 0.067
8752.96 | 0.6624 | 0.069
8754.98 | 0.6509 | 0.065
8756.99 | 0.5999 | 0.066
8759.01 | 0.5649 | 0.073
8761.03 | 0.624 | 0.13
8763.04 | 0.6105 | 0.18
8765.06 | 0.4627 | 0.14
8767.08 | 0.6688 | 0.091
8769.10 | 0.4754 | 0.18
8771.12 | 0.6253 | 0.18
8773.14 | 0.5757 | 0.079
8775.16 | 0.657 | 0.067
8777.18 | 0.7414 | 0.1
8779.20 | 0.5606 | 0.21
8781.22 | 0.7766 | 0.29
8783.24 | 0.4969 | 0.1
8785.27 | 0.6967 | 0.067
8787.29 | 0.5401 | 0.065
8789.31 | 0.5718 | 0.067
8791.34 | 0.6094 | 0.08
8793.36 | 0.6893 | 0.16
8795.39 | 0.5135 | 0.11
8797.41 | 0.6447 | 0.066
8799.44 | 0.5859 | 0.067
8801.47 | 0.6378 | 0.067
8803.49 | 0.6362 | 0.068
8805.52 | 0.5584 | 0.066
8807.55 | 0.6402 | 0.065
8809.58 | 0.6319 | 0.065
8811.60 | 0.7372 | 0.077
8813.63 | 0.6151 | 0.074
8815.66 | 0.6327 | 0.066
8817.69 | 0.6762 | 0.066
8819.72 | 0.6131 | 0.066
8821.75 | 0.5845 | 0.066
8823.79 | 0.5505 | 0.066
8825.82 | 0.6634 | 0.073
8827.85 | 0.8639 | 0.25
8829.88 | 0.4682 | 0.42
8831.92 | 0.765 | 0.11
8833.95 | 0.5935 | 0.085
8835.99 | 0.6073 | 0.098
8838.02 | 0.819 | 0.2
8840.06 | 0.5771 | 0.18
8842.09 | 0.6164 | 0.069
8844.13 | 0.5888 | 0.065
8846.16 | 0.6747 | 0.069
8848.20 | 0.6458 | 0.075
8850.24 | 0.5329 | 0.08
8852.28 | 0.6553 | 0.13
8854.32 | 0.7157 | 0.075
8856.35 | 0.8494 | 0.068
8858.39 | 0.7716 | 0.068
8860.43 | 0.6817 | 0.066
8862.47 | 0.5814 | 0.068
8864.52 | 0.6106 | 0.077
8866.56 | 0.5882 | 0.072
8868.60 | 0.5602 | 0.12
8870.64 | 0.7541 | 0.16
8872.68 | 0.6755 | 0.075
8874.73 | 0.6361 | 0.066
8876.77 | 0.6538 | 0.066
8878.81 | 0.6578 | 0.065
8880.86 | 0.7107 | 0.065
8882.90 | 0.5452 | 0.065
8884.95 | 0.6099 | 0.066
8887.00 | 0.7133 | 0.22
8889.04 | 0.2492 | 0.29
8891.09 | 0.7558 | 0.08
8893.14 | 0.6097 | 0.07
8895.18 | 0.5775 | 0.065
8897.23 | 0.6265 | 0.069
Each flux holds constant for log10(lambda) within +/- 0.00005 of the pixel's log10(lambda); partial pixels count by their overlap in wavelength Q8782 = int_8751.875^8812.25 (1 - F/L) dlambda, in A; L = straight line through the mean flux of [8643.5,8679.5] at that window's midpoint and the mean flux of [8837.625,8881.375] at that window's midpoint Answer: 7.01 A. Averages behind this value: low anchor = 0.751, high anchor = 0.659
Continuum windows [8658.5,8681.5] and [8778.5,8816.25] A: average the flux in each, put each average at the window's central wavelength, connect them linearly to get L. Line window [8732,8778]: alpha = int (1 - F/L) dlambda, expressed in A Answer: 3.8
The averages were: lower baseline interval 0.739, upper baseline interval 0.62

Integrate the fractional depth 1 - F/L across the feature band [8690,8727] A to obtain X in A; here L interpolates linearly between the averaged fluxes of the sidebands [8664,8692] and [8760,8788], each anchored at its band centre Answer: 1.67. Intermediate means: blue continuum 0.712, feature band 0.648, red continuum 0.609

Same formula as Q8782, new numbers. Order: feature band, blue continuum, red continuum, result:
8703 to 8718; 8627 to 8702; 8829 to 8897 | 0.7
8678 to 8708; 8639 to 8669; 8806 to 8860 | 1.7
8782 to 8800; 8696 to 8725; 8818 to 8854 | 1.3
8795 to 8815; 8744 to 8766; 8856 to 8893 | -0.4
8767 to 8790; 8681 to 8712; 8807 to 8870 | 1.4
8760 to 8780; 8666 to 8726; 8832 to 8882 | 2.0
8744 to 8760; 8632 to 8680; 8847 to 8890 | 2.1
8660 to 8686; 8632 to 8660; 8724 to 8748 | -1.7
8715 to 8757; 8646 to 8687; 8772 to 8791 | 3.2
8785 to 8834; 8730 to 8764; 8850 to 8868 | 1.0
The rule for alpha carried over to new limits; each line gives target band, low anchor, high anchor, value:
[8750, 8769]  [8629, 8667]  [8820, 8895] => 2.5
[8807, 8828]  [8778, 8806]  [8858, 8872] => -0.8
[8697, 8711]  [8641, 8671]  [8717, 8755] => 0.5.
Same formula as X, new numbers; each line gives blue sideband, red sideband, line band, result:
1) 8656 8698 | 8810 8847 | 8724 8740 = 1.3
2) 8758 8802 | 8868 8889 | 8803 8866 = -2.9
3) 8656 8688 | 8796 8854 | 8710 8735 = 2.1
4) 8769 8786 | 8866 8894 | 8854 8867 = -1.3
